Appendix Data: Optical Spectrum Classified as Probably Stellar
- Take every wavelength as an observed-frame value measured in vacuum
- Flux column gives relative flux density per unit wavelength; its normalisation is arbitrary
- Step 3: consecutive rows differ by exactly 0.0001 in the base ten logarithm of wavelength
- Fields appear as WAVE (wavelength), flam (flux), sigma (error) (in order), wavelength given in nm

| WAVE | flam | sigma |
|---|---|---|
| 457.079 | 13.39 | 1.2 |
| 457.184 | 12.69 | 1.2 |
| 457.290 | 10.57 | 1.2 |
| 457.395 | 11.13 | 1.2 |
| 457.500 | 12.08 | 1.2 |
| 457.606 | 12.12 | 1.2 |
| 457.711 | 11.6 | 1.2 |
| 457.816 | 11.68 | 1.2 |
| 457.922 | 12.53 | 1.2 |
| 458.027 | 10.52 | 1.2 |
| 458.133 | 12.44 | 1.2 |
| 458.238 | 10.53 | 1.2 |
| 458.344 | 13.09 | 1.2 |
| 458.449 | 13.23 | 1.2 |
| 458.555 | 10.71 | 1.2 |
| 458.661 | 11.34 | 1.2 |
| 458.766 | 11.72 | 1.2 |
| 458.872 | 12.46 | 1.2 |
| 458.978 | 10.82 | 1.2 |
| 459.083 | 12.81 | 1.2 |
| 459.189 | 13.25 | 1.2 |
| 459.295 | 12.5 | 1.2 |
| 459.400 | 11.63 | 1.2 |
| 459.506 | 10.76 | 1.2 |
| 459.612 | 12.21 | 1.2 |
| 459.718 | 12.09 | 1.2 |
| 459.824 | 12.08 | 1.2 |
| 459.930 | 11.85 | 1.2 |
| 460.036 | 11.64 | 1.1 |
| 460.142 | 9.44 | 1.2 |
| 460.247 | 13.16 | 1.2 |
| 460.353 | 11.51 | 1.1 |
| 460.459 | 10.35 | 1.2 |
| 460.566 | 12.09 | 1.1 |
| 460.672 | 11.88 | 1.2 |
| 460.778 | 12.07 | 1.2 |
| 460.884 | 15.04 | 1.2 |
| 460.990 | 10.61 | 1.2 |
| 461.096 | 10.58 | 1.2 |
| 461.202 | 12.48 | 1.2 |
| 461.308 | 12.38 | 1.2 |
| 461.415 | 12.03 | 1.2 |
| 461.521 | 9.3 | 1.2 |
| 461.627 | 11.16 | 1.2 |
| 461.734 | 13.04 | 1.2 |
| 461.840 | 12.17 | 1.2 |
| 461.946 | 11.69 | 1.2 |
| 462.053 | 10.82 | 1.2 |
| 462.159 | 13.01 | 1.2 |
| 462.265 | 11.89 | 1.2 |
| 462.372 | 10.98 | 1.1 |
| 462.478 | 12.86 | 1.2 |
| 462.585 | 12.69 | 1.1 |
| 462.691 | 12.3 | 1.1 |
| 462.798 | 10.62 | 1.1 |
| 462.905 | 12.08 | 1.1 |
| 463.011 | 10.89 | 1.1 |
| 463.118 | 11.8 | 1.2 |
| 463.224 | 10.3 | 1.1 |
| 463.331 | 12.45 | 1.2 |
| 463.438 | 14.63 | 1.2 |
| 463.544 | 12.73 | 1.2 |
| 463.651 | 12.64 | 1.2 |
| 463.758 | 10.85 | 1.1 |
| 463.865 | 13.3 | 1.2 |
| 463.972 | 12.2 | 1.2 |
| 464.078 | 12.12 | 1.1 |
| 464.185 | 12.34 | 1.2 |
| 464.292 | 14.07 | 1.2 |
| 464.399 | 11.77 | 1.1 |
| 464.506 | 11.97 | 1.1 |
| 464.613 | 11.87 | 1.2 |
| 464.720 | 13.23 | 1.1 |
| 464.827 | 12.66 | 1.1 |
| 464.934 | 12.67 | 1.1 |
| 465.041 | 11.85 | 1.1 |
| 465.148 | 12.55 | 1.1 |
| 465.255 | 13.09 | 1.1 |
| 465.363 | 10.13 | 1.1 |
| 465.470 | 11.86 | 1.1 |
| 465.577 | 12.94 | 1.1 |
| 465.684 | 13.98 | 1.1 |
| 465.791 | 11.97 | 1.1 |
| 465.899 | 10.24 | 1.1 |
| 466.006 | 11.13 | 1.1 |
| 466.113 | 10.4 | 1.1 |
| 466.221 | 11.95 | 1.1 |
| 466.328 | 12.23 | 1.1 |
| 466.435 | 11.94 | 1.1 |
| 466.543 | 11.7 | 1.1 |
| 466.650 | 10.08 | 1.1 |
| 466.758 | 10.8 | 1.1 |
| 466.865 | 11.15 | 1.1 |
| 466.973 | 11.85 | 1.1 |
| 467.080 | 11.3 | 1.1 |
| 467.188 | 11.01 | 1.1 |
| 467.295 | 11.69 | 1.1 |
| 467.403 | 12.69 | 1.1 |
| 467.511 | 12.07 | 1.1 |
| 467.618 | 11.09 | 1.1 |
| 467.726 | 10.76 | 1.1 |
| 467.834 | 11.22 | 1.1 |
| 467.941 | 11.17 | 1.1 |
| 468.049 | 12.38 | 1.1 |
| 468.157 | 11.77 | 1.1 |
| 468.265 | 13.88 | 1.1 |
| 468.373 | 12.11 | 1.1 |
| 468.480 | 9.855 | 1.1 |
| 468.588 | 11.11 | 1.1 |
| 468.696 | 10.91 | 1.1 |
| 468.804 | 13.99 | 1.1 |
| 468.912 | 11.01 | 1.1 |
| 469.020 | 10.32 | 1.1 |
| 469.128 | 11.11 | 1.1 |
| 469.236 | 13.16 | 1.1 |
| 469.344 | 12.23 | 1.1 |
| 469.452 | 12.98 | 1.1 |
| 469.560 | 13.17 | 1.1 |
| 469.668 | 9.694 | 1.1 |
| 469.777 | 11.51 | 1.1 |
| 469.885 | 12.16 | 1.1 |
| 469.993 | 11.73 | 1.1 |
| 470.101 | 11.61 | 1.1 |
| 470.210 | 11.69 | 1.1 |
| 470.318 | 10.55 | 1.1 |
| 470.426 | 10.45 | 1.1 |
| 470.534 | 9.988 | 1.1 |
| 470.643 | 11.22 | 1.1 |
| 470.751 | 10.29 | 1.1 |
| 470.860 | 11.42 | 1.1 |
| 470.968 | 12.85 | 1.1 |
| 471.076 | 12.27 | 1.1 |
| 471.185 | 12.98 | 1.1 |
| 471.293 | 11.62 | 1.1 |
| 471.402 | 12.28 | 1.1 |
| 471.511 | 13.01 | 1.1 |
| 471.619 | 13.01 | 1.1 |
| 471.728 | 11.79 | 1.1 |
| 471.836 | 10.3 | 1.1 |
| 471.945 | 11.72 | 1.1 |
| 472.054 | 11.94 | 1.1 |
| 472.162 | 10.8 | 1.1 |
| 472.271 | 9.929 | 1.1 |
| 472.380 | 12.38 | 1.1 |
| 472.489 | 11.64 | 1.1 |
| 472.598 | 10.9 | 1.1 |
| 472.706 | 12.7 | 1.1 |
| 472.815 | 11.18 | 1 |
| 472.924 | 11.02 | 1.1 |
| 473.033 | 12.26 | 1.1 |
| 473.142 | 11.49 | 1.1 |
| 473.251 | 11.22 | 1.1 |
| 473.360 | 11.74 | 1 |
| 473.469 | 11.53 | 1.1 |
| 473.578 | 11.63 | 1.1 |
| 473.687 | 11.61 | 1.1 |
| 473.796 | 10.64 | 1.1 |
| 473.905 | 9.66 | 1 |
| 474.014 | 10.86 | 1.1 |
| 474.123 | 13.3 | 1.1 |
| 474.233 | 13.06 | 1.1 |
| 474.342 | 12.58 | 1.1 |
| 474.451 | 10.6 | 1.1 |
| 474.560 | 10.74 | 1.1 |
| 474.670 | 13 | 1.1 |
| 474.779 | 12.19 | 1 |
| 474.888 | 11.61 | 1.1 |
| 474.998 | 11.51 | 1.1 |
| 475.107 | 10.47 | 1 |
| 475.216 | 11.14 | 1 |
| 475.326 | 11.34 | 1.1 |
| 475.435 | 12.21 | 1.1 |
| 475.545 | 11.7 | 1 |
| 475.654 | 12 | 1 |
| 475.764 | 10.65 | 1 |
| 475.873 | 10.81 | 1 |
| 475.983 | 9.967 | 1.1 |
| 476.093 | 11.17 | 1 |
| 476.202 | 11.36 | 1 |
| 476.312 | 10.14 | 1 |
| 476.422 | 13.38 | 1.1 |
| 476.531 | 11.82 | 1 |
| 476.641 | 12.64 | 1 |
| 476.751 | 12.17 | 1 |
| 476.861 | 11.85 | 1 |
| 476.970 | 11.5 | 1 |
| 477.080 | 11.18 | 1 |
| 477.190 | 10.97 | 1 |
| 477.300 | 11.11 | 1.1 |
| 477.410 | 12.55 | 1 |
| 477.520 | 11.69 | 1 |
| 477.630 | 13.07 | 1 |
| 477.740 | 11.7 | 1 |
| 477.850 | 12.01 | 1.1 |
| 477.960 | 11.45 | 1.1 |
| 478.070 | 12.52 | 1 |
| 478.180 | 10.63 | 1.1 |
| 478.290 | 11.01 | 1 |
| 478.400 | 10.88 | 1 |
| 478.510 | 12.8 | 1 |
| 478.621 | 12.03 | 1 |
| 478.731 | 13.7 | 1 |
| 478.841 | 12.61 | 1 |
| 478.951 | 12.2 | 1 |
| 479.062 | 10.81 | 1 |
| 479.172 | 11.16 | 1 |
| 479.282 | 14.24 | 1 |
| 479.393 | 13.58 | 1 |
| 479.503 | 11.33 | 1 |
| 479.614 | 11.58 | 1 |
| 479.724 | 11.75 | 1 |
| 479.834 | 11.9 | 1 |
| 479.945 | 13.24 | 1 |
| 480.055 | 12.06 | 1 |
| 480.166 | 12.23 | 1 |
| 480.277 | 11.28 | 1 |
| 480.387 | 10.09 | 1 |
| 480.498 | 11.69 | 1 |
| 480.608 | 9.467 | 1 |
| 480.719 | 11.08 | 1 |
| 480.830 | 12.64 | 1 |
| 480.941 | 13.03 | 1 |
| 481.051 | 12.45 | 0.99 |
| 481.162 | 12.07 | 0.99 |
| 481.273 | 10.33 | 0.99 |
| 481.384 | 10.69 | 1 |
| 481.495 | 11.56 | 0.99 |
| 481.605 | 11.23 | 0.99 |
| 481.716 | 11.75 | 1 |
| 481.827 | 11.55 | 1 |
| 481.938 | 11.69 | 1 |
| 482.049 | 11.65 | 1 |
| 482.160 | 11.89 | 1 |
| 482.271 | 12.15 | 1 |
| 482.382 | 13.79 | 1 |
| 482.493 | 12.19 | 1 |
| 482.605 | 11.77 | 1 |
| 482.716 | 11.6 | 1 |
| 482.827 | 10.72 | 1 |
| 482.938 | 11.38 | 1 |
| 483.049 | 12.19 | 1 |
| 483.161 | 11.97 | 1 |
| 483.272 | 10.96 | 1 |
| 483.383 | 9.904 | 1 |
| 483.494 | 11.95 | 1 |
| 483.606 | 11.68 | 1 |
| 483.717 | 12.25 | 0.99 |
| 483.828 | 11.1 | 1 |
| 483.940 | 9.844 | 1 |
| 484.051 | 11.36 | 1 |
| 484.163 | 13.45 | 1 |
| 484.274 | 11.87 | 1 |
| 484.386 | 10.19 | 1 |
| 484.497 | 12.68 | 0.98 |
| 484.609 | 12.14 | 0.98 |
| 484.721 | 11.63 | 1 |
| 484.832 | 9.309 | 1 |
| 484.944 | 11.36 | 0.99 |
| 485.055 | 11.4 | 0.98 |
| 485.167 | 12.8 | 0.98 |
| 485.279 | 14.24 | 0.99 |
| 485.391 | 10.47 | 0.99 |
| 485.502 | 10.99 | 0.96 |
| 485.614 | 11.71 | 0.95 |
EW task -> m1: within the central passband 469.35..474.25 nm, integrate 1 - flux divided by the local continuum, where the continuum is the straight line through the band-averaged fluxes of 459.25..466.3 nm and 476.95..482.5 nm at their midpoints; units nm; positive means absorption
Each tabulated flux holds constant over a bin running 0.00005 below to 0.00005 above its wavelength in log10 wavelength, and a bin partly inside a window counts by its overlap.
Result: 0.13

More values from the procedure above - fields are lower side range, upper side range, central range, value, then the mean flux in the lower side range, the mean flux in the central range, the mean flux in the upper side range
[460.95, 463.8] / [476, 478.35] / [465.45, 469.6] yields 0.02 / 11.8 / 11.7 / 11.7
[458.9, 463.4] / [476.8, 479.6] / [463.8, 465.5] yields -0.07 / 11.8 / 12.3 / 11.9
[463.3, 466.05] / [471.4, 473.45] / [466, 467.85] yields 0.11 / 12.4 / 11.4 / 11.6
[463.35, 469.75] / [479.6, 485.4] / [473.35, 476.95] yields 0.07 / 11.9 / 11.5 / 11.7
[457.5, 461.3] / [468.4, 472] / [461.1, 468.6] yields -0.08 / 11.9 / 11.9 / 11.6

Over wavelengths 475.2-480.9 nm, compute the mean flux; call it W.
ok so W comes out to 11.7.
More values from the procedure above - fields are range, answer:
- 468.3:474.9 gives 11.6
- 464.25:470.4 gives 11.8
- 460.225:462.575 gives 11.9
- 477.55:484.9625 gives 11.7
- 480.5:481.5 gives 11.5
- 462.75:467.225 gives 11.9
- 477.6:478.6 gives 11.8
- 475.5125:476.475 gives 11.2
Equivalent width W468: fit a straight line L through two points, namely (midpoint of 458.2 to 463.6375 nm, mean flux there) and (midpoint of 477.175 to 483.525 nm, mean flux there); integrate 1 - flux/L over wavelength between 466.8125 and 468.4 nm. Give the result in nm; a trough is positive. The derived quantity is 0.02 nm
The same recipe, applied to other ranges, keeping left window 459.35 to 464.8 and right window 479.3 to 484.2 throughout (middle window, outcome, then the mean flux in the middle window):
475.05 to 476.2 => 0.06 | 11.2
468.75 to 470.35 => 0.01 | 11.8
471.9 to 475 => 0.06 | 11.6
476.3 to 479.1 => -0.03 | 11.9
